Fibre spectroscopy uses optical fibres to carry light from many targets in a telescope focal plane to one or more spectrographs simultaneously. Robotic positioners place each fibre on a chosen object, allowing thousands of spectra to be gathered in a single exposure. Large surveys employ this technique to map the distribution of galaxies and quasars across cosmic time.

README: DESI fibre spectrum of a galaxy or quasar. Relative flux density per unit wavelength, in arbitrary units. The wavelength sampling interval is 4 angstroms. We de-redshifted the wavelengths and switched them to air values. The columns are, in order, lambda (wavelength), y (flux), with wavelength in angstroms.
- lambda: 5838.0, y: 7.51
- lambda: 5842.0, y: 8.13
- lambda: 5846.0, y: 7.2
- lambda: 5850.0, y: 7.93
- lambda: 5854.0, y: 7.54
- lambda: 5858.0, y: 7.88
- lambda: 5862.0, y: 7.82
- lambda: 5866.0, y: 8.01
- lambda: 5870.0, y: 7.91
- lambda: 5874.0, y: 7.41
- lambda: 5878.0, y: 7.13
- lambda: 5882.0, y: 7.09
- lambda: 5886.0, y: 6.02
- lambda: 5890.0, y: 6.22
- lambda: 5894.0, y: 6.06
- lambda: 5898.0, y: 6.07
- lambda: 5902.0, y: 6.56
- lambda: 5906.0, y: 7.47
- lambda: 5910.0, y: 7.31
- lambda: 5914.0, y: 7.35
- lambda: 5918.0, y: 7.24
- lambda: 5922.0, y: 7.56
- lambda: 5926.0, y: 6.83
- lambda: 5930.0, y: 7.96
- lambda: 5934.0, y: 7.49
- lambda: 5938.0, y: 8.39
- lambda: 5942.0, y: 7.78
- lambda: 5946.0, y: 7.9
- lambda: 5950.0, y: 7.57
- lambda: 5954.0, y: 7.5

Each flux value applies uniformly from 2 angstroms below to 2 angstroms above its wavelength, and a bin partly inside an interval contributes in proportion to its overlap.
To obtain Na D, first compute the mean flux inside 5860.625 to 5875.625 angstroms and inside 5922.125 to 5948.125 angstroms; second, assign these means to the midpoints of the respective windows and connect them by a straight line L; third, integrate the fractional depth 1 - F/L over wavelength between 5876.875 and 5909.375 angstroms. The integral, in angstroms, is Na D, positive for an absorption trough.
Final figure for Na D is 4.9 angstroms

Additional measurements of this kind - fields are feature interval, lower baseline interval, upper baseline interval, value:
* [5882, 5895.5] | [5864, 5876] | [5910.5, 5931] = 2.4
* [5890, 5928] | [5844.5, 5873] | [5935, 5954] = 4.4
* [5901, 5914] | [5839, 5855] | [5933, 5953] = 1.0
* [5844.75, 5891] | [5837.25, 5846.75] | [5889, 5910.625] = -1.1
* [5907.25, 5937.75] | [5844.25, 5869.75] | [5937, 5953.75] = 1.4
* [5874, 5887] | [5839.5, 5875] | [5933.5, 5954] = 1.5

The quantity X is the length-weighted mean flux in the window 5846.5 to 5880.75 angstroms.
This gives 7.67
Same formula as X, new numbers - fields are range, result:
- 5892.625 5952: 7.32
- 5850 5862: 7.76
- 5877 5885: 6.97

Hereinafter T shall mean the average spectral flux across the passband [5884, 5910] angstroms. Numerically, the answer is 6.47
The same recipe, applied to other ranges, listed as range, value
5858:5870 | 7.91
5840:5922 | 7.23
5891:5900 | 6.08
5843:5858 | 7.64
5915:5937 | 7.46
